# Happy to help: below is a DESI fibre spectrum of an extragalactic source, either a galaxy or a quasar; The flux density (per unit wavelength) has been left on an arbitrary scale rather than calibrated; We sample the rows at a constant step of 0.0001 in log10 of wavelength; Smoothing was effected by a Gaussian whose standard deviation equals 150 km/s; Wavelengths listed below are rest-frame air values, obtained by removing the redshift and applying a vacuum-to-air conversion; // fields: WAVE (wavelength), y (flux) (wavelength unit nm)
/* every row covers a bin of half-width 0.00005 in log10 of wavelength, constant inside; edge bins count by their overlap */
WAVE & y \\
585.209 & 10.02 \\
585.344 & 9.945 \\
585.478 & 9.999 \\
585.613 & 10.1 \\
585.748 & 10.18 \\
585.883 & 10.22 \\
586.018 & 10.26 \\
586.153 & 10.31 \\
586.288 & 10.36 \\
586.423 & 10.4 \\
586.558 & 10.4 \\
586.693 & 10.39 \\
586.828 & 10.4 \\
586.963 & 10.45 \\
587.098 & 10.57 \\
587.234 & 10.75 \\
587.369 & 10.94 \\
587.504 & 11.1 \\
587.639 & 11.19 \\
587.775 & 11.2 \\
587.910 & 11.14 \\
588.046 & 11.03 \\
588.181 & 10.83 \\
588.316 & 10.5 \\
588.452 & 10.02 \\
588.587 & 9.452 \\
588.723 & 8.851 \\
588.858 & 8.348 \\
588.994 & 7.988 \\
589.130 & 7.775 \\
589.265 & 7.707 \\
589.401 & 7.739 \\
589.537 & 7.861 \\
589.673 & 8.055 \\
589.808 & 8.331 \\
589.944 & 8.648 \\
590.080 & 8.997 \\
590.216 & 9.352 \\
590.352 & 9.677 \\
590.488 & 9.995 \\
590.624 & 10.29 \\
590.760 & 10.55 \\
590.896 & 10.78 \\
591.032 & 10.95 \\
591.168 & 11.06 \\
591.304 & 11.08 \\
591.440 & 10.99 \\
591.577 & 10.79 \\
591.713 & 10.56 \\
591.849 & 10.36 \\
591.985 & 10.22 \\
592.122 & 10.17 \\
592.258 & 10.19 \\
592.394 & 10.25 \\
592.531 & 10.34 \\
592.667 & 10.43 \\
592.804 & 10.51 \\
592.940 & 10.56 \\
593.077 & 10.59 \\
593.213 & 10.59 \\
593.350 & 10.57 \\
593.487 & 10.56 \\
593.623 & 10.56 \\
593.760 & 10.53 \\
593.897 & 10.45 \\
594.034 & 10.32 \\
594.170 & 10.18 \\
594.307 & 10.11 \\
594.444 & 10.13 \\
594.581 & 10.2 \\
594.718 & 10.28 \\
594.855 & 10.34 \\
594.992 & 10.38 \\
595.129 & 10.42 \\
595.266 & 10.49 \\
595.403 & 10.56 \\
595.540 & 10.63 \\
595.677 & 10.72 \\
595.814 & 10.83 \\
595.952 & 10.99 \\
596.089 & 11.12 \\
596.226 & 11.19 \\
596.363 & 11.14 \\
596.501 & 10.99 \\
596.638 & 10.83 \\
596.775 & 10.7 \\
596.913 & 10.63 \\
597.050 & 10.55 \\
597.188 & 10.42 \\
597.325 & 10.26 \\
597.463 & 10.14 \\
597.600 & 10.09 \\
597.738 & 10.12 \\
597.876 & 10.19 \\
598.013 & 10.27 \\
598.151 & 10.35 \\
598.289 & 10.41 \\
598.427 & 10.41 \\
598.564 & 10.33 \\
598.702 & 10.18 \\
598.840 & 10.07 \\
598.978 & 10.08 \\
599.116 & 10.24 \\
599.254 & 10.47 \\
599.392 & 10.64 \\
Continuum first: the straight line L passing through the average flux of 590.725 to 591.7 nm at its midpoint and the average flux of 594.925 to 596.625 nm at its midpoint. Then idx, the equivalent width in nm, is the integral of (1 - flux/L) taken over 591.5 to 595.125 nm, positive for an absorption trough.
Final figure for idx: 0.15 nm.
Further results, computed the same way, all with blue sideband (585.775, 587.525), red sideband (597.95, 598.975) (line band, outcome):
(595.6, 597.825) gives -0.078 nm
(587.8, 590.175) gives 0.315 nm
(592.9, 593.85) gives -0.018 nm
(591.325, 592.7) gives -0.009 nm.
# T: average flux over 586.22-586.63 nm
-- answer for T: 10.4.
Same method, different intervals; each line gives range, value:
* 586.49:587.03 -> 10.4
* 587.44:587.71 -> 11.1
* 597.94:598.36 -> 10.3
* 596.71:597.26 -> 10.6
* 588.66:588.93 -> 8.59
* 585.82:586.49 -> 10.3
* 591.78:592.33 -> 10.2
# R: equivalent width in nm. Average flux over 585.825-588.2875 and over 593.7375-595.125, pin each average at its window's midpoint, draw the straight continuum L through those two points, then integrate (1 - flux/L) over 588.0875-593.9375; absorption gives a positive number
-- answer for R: 0.33 nm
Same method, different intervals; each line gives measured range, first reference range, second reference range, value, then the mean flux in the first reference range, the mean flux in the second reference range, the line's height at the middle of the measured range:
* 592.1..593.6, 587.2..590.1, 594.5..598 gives -0.06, 9.47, 10.6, 10.1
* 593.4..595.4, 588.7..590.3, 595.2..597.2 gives -0.05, 8.3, 10.8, 10.1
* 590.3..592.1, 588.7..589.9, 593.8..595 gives -0.34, 8.06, 10.3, 8.88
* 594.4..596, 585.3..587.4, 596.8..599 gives -0.03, 10.4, 10.3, 10.3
